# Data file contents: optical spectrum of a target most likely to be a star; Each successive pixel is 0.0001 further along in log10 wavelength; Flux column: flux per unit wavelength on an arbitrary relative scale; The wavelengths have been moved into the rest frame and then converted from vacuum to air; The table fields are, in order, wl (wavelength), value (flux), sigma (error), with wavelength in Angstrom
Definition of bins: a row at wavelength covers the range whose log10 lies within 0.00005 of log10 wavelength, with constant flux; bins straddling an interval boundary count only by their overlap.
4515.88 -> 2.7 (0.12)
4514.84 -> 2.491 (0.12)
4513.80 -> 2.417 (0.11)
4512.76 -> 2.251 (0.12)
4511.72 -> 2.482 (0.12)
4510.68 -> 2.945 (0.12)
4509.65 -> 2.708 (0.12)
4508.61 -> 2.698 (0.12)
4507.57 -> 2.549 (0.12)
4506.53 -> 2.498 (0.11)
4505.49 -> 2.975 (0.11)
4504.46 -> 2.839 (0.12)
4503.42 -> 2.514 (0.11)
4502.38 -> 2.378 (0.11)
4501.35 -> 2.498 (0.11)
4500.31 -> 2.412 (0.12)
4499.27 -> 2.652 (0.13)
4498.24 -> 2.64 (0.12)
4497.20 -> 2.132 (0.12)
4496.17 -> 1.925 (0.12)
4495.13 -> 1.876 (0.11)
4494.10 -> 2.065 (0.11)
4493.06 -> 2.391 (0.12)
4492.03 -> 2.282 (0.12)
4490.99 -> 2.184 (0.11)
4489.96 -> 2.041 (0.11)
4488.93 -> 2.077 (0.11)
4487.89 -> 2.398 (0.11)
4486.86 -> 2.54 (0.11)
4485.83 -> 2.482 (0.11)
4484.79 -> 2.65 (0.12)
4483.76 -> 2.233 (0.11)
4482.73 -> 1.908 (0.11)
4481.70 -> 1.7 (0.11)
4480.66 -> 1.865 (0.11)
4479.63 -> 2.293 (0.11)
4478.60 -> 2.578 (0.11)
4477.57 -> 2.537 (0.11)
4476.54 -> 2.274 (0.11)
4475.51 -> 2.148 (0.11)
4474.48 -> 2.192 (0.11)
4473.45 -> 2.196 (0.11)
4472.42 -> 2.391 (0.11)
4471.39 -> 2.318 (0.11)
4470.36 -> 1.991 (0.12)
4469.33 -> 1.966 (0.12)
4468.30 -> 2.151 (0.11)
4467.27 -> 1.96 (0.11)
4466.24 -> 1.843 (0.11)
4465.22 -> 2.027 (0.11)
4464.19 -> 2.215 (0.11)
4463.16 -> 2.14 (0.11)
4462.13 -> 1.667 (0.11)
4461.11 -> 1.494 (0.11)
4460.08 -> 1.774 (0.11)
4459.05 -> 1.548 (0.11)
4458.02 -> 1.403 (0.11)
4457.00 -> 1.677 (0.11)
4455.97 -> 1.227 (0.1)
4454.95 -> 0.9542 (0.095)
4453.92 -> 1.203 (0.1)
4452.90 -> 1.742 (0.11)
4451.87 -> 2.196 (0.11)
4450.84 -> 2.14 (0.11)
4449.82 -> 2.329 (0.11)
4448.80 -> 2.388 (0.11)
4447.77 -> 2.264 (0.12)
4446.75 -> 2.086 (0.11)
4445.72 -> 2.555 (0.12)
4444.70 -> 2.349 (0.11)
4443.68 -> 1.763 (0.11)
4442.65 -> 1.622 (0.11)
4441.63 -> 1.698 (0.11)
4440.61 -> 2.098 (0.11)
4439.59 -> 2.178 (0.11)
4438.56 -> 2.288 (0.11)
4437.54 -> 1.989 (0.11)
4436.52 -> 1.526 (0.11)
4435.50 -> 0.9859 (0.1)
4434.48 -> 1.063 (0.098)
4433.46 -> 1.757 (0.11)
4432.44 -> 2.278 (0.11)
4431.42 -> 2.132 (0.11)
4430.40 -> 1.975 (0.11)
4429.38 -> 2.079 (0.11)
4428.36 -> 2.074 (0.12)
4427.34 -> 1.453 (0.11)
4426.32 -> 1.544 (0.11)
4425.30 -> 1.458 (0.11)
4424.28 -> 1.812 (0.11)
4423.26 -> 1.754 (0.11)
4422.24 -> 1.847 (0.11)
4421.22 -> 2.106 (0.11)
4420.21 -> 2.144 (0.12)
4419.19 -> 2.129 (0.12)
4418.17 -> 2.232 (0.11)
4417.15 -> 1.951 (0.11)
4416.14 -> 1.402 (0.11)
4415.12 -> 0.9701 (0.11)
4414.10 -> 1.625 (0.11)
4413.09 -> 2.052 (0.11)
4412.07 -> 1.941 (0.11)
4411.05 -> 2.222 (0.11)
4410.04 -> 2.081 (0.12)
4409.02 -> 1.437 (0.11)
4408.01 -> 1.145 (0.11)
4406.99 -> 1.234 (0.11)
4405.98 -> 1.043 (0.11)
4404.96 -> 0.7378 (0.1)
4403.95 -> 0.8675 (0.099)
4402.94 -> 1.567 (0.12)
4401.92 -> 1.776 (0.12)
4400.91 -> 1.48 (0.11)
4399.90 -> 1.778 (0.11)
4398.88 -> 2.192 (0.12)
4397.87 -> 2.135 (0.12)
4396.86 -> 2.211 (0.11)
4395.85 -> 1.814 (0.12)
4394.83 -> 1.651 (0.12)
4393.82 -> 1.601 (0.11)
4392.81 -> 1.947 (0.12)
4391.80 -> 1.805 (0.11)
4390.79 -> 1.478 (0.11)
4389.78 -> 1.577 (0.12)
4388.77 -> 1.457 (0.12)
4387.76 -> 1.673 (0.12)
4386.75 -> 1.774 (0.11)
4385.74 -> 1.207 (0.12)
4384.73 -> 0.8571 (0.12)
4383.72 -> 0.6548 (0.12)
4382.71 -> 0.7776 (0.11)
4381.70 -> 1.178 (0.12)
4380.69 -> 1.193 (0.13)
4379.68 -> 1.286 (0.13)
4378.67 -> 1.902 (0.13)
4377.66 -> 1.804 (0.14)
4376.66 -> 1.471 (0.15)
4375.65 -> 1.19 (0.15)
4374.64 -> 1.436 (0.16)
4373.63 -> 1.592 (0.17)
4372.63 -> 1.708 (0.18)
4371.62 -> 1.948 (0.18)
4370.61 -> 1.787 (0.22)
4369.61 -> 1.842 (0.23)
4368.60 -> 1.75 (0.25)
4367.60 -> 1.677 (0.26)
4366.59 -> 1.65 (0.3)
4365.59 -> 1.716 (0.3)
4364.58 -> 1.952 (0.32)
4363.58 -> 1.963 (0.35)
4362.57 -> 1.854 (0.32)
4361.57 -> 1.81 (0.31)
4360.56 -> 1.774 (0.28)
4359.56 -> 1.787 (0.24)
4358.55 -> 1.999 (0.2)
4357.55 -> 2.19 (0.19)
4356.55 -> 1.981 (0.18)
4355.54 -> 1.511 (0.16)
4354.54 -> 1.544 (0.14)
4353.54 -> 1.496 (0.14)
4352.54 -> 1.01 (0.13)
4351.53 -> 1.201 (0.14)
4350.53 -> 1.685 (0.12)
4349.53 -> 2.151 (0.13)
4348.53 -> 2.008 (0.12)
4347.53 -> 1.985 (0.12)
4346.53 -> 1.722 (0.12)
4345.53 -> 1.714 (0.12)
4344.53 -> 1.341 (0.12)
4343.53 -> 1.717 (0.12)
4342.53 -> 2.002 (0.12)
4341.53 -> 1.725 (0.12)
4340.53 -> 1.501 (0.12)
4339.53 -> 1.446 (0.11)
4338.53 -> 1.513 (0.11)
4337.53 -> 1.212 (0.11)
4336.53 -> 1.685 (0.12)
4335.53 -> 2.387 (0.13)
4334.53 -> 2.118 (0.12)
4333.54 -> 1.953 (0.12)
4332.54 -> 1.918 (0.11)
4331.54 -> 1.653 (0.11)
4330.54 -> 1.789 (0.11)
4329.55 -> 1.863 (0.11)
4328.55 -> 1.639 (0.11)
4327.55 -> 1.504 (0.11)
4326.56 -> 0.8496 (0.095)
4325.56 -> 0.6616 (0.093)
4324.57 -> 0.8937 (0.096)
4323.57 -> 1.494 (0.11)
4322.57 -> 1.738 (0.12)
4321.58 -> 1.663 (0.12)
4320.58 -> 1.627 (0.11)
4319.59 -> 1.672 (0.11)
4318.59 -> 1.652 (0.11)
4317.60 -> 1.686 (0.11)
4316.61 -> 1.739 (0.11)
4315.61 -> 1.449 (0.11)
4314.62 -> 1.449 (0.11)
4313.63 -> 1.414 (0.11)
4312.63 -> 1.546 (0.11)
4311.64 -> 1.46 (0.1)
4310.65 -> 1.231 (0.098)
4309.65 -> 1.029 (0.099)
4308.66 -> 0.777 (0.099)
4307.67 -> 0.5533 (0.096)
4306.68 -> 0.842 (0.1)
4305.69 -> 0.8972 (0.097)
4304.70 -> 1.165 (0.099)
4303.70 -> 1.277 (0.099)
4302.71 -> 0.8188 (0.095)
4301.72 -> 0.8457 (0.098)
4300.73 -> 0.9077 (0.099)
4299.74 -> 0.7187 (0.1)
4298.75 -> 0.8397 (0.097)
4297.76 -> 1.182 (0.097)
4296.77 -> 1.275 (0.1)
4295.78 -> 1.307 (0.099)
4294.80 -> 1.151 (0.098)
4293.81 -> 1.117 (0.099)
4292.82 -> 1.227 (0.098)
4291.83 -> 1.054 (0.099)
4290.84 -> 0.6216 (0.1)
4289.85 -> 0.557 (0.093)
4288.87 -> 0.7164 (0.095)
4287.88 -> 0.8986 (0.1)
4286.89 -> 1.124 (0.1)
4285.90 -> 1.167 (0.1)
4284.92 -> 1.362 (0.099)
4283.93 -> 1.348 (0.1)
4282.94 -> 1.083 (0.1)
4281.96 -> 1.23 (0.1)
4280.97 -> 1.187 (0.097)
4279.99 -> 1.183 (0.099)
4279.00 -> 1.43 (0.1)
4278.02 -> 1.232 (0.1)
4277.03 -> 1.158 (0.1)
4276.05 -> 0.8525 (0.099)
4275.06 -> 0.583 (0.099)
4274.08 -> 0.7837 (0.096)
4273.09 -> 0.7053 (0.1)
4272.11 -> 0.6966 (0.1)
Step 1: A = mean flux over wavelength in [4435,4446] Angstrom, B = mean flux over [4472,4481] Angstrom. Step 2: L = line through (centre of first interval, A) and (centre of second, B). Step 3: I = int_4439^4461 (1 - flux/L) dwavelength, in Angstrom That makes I 1.5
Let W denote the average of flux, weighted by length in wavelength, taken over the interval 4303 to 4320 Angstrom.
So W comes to 1.28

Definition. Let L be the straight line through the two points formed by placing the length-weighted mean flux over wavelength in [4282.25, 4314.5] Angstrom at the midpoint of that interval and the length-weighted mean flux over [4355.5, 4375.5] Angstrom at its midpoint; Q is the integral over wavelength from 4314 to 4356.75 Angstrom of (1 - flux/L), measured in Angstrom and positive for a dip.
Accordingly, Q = -4.79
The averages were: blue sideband 1.05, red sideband 1.79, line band 1.61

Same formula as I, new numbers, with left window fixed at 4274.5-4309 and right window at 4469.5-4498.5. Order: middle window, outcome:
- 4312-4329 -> -3.6 Angstrom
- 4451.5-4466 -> 2.8 Angstrom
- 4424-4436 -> 1.0 Angstrom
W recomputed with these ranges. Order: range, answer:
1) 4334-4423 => 1.66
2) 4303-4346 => 1.47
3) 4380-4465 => 1.71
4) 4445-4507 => 2.14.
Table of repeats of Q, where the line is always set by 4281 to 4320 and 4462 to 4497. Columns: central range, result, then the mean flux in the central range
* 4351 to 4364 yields -2.1 Angstrom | 1.7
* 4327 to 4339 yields -4.0 Angstrom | 1.77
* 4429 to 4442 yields 0.4 Angstrom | 1.85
